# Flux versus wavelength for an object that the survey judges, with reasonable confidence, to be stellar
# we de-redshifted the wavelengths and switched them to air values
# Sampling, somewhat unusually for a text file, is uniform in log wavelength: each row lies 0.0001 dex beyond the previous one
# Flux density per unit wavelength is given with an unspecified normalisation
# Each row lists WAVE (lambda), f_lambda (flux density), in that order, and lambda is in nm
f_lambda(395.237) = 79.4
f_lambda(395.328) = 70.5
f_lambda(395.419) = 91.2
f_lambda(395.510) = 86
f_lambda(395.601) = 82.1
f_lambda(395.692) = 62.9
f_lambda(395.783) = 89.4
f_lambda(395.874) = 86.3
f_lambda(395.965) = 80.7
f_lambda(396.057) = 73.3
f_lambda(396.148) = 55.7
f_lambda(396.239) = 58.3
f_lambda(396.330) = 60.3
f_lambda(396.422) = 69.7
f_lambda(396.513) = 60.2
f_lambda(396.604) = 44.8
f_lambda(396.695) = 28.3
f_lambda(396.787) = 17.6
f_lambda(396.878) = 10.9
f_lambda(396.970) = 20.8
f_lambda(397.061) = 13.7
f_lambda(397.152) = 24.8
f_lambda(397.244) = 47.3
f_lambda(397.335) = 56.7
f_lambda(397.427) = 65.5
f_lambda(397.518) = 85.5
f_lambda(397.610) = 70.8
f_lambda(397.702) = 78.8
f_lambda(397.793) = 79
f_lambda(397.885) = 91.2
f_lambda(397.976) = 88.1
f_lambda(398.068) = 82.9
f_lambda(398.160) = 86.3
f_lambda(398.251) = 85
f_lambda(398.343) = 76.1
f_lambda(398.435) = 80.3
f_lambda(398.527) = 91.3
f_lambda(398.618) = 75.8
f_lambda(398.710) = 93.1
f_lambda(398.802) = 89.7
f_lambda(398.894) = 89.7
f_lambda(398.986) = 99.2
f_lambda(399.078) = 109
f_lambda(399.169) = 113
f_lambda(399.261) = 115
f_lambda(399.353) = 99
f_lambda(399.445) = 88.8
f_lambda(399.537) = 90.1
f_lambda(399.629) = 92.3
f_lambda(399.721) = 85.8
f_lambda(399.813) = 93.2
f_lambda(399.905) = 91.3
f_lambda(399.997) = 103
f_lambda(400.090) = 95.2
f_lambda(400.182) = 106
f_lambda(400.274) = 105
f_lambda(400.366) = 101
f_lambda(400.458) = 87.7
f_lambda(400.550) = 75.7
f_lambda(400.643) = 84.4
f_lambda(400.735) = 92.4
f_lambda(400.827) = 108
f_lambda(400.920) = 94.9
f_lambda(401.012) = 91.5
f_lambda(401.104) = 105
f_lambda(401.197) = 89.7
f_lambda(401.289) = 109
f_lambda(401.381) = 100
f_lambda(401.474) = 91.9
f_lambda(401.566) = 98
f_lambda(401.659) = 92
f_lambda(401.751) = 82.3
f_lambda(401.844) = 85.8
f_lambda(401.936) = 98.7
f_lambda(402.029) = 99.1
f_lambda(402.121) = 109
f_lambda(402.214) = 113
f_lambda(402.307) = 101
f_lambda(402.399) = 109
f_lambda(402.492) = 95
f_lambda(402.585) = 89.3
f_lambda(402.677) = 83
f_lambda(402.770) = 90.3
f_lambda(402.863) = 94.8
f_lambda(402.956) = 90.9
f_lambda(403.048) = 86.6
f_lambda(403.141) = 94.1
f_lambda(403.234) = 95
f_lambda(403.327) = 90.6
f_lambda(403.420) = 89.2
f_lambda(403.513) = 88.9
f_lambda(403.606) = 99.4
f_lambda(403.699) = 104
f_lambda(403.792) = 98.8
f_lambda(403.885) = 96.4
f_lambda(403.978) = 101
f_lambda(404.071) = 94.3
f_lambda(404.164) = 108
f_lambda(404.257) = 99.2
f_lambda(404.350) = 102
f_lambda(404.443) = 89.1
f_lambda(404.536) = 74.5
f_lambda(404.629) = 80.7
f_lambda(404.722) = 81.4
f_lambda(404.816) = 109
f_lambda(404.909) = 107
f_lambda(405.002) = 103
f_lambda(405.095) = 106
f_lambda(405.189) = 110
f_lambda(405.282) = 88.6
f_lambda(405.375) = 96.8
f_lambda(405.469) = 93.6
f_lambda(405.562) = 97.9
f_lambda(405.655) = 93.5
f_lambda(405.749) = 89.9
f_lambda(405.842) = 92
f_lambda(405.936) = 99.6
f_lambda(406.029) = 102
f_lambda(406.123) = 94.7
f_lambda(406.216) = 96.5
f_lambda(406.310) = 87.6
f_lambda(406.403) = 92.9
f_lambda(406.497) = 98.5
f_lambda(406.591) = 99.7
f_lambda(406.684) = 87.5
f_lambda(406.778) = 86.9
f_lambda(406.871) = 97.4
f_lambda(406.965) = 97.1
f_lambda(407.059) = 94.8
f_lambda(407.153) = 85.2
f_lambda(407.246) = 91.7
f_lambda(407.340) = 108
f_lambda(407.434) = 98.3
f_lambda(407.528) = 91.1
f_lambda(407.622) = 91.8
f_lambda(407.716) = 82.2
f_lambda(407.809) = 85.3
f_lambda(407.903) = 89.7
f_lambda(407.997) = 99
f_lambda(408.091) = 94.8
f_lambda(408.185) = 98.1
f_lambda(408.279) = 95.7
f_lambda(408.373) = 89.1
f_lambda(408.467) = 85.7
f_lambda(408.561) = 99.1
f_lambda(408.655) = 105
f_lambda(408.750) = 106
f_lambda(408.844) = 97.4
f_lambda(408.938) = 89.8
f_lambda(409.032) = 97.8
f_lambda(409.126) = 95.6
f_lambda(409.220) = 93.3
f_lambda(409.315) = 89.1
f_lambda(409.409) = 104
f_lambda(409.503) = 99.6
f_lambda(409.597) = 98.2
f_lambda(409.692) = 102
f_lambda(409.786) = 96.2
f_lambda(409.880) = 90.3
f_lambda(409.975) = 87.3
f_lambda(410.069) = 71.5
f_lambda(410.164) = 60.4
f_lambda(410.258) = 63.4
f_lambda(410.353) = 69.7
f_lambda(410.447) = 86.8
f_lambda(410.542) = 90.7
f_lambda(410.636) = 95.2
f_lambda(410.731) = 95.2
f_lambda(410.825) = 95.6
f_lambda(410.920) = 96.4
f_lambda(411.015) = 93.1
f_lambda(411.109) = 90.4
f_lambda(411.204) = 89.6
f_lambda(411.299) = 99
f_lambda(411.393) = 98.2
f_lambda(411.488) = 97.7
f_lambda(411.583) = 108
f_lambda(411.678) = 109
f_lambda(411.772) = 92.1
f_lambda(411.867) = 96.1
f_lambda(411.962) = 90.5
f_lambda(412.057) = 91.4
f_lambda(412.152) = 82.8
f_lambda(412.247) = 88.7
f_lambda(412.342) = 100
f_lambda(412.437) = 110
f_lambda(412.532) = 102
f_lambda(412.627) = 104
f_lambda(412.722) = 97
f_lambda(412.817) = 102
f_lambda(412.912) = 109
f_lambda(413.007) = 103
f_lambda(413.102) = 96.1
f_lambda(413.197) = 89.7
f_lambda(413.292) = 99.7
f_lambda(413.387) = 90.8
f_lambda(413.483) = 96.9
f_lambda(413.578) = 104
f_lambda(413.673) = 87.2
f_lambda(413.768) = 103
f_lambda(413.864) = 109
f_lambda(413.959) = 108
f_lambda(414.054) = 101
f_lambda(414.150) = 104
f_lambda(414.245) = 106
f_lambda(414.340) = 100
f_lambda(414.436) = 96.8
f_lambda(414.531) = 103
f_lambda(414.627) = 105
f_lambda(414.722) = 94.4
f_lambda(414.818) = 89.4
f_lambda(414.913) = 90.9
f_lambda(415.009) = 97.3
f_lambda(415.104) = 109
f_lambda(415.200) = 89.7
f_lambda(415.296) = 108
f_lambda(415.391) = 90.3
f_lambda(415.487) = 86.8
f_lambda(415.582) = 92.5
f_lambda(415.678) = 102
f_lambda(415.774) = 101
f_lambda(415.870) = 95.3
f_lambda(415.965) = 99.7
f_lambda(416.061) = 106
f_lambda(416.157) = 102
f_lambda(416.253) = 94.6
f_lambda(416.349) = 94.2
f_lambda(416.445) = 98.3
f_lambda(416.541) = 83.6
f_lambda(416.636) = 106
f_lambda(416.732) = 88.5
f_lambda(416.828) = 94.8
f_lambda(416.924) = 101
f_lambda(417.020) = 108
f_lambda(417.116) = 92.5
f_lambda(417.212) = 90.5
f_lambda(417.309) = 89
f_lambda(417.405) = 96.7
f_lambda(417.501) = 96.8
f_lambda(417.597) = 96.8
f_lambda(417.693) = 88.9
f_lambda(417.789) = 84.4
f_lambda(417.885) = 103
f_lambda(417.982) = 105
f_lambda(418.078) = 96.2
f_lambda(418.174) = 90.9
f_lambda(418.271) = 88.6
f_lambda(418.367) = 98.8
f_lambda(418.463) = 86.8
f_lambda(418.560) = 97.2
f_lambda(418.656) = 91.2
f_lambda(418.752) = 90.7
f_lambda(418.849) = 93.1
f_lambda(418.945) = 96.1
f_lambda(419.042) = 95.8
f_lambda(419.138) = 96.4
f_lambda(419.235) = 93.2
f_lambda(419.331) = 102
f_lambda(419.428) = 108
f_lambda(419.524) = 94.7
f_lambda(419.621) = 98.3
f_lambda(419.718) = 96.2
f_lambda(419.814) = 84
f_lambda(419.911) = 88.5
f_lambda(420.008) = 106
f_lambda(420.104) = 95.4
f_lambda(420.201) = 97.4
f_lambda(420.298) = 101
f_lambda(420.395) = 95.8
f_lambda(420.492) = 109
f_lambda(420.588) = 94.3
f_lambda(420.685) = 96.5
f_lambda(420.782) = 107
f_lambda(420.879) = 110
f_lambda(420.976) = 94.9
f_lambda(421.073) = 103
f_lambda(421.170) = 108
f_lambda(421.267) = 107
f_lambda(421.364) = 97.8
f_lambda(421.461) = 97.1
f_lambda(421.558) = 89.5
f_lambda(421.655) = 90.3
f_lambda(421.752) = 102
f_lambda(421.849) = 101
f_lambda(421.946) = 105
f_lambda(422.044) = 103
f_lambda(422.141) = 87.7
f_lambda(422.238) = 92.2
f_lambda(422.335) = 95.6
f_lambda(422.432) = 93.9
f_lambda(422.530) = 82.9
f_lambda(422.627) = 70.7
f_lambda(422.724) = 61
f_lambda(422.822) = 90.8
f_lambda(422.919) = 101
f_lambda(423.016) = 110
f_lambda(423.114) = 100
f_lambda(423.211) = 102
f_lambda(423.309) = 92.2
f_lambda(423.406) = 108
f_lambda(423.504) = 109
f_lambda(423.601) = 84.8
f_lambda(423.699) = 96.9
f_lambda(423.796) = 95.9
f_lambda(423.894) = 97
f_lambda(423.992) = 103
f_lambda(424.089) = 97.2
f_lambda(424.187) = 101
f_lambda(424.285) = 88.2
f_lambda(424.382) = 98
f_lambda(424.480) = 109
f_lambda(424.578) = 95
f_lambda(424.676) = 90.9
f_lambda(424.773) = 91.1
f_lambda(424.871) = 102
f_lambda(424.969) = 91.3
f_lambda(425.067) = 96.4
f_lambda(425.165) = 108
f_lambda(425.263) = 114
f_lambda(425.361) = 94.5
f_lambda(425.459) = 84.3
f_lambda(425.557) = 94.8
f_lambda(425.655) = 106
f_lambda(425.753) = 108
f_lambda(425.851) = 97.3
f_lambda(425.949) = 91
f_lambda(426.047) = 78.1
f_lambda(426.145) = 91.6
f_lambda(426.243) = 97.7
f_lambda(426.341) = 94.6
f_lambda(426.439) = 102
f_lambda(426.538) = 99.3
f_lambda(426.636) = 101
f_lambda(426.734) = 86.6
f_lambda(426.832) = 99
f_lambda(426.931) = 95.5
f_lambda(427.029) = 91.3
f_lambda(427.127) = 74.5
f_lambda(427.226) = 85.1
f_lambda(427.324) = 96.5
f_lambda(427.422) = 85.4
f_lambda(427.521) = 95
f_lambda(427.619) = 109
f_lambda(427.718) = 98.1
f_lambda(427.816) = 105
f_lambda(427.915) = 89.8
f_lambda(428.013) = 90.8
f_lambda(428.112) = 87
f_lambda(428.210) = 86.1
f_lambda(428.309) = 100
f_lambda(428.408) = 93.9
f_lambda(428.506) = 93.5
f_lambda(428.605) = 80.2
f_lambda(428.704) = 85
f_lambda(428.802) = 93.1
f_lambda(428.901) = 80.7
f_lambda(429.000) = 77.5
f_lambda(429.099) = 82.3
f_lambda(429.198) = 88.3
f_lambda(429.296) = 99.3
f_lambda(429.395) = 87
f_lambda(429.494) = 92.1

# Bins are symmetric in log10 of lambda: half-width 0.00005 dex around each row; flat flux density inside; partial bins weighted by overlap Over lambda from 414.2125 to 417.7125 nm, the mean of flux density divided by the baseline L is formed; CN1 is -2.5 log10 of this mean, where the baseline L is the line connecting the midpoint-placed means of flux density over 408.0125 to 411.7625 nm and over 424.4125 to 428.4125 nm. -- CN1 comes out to -0.04 mag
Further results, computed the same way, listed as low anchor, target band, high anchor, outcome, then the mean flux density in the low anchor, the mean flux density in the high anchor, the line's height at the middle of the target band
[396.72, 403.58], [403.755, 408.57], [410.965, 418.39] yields -0.05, 86.3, 97.4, 90.9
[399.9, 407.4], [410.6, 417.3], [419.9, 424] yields -0.01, 95.6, 97.1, 96.4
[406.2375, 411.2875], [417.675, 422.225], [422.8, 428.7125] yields -0.03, 92.1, 95.8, 94.5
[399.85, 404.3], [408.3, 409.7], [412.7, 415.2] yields 0.02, 96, 99.5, 98.1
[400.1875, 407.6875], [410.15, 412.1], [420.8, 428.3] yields 0.05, 95.4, 95.9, 95.5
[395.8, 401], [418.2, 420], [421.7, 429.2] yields -0.05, 77.9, 94.3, 90.4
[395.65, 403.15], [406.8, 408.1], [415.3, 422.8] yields -0.06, 83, 95.8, 88.2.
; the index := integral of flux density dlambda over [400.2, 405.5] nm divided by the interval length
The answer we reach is 95.8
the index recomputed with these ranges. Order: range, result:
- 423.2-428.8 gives 95.3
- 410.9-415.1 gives 98.4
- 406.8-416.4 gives 95.5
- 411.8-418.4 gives 97.3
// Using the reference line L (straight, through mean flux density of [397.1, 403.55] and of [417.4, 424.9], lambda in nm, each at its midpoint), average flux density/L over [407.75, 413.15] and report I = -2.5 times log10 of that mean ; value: -0.01 mag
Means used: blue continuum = 90.4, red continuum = 96.4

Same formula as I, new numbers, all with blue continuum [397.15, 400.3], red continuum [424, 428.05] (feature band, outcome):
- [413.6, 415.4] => -0.09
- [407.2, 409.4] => -0.05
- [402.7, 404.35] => -0.08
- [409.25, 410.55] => 0.05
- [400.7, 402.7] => -0.11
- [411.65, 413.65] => -0.07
